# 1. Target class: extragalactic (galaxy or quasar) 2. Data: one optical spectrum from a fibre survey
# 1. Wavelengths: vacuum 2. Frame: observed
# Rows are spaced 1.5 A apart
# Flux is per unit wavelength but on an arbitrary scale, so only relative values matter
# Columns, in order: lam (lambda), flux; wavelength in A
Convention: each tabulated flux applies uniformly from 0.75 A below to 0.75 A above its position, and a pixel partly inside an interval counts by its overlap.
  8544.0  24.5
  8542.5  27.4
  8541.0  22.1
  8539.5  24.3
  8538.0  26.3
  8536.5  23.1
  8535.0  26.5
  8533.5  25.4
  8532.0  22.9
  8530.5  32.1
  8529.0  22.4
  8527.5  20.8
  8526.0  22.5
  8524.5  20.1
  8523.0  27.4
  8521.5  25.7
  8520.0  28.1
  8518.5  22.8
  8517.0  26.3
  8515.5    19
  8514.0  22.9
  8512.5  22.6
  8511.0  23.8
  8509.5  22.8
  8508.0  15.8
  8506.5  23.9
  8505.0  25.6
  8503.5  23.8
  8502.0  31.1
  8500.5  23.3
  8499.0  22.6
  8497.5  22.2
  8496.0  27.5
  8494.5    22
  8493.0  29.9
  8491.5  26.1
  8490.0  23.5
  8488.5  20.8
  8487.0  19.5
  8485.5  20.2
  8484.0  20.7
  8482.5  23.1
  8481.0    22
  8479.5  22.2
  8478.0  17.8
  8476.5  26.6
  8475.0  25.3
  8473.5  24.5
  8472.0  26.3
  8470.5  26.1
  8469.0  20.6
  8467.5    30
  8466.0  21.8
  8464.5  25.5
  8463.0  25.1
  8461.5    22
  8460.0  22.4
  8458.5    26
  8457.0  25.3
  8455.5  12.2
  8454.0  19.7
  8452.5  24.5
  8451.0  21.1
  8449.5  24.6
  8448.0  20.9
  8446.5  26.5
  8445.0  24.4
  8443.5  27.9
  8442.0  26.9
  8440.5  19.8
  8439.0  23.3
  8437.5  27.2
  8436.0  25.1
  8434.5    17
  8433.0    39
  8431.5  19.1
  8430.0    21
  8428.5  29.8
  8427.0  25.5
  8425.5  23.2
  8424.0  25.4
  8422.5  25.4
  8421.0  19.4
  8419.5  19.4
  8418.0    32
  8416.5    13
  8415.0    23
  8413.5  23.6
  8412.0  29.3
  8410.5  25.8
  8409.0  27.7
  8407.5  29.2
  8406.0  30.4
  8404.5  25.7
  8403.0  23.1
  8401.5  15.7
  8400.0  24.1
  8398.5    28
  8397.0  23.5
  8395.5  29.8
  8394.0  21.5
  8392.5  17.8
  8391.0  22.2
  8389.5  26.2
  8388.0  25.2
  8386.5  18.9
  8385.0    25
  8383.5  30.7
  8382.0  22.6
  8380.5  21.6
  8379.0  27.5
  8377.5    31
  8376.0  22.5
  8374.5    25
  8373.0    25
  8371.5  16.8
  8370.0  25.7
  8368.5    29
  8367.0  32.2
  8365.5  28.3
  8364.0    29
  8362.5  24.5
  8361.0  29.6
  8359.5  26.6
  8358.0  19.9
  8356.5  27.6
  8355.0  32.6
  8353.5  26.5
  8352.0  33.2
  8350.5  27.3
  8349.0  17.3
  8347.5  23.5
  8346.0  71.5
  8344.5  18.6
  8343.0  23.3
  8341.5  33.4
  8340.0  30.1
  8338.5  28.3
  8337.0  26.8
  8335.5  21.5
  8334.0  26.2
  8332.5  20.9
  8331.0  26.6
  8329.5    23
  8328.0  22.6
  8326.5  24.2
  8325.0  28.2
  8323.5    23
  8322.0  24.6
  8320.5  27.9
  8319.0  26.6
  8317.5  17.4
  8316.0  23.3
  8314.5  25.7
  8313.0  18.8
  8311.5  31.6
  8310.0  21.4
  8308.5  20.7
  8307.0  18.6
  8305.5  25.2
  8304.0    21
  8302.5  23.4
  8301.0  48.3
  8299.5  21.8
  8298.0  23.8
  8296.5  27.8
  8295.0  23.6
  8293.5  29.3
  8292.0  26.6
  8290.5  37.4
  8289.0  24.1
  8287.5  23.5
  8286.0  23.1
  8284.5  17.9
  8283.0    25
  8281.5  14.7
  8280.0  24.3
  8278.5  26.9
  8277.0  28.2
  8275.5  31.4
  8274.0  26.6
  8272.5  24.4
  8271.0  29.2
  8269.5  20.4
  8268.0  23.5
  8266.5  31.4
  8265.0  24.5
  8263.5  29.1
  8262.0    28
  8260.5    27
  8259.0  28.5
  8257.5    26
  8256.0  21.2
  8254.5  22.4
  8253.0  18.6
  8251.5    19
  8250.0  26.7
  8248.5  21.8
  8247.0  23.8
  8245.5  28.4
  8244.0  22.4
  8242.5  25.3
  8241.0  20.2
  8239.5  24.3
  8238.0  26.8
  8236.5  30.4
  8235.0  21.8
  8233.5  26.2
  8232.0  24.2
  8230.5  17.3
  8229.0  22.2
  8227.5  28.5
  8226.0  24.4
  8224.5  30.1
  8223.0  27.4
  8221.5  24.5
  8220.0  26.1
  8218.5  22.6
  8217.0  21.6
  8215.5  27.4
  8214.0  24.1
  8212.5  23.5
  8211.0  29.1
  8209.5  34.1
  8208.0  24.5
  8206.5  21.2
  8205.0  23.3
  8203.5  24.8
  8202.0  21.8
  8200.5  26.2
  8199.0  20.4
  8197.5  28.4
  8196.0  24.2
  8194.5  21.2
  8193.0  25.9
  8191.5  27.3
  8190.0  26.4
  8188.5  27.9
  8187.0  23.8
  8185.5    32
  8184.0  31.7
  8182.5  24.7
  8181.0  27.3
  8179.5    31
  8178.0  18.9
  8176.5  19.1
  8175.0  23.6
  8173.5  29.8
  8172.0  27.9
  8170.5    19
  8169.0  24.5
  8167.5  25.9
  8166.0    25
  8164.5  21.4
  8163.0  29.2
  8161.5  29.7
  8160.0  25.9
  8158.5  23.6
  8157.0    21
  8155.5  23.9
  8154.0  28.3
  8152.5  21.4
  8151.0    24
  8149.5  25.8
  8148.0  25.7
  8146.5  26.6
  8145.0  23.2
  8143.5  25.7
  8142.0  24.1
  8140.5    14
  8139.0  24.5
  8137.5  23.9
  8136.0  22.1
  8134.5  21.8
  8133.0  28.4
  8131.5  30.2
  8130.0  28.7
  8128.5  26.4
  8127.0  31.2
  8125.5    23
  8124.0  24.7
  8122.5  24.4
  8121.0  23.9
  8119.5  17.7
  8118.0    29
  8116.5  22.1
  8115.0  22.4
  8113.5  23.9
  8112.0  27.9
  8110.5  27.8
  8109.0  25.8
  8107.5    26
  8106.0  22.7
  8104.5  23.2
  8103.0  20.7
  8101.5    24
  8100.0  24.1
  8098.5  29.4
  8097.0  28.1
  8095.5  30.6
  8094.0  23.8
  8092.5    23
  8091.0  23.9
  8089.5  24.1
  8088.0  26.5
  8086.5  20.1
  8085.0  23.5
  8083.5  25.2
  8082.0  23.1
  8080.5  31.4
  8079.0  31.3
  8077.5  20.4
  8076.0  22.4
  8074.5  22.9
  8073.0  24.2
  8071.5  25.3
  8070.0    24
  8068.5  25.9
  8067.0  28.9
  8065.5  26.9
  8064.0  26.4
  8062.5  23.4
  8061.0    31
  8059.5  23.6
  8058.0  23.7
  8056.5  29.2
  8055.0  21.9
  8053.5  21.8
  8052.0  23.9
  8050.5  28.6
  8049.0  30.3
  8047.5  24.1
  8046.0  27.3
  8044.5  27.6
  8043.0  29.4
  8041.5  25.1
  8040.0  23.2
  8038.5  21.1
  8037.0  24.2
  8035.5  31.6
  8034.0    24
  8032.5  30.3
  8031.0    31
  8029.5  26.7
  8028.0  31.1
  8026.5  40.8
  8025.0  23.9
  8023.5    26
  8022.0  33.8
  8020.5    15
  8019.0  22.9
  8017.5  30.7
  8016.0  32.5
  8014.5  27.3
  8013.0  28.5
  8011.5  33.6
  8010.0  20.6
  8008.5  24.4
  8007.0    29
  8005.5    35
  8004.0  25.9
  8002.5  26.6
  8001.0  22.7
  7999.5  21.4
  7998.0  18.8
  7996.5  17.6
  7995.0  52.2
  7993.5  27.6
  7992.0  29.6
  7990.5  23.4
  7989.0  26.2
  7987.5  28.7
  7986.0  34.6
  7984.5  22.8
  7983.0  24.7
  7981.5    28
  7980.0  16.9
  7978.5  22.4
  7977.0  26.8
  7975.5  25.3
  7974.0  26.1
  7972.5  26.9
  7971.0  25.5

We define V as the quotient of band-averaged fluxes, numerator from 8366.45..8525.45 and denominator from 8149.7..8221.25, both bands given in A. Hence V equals 1.0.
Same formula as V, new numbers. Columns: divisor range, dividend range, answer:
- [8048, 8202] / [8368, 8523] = 0.96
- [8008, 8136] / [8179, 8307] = 0.98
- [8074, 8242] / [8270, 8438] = 1.02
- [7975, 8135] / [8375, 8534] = 0.92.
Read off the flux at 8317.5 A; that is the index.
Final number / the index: 17.4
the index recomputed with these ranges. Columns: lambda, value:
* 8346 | 71.5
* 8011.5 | 33.6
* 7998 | 18.8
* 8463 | 25.1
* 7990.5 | 23.4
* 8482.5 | 23.1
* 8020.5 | 15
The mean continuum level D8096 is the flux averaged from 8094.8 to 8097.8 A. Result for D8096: 29.3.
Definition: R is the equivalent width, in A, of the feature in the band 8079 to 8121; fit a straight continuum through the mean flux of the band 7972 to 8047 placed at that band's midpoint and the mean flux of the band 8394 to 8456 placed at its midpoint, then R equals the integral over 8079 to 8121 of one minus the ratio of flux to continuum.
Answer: 2.4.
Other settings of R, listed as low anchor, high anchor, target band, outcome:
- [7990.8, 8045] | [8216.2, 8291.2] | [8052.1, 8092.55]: 2.89 A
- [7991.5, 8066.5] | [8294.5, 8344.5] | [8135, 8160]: 2.46 A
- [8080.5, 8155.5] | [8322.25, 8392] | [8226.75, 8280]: 1.48 A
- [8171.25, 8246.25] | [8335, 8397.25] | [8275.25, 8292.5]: 0.61 A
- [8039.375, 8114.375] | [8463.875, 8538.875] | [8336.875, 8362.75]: -4.90 A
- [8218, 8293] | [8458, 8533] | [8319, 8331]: -0.19 A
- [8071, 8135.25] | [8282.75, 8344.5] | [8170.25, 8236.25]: -0.28 A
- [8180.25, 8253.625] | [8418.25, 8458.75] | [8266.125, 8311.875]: -1.74 A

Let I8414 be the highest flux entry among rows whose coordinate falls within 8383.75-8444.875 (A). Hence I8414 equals 39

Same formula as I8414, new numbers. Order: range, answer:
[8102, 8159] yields 31.2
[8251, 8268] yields 31.4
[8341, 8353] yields 71.5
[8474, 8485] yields 26.6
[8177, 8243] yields 34.1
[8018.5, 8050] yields 40.8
